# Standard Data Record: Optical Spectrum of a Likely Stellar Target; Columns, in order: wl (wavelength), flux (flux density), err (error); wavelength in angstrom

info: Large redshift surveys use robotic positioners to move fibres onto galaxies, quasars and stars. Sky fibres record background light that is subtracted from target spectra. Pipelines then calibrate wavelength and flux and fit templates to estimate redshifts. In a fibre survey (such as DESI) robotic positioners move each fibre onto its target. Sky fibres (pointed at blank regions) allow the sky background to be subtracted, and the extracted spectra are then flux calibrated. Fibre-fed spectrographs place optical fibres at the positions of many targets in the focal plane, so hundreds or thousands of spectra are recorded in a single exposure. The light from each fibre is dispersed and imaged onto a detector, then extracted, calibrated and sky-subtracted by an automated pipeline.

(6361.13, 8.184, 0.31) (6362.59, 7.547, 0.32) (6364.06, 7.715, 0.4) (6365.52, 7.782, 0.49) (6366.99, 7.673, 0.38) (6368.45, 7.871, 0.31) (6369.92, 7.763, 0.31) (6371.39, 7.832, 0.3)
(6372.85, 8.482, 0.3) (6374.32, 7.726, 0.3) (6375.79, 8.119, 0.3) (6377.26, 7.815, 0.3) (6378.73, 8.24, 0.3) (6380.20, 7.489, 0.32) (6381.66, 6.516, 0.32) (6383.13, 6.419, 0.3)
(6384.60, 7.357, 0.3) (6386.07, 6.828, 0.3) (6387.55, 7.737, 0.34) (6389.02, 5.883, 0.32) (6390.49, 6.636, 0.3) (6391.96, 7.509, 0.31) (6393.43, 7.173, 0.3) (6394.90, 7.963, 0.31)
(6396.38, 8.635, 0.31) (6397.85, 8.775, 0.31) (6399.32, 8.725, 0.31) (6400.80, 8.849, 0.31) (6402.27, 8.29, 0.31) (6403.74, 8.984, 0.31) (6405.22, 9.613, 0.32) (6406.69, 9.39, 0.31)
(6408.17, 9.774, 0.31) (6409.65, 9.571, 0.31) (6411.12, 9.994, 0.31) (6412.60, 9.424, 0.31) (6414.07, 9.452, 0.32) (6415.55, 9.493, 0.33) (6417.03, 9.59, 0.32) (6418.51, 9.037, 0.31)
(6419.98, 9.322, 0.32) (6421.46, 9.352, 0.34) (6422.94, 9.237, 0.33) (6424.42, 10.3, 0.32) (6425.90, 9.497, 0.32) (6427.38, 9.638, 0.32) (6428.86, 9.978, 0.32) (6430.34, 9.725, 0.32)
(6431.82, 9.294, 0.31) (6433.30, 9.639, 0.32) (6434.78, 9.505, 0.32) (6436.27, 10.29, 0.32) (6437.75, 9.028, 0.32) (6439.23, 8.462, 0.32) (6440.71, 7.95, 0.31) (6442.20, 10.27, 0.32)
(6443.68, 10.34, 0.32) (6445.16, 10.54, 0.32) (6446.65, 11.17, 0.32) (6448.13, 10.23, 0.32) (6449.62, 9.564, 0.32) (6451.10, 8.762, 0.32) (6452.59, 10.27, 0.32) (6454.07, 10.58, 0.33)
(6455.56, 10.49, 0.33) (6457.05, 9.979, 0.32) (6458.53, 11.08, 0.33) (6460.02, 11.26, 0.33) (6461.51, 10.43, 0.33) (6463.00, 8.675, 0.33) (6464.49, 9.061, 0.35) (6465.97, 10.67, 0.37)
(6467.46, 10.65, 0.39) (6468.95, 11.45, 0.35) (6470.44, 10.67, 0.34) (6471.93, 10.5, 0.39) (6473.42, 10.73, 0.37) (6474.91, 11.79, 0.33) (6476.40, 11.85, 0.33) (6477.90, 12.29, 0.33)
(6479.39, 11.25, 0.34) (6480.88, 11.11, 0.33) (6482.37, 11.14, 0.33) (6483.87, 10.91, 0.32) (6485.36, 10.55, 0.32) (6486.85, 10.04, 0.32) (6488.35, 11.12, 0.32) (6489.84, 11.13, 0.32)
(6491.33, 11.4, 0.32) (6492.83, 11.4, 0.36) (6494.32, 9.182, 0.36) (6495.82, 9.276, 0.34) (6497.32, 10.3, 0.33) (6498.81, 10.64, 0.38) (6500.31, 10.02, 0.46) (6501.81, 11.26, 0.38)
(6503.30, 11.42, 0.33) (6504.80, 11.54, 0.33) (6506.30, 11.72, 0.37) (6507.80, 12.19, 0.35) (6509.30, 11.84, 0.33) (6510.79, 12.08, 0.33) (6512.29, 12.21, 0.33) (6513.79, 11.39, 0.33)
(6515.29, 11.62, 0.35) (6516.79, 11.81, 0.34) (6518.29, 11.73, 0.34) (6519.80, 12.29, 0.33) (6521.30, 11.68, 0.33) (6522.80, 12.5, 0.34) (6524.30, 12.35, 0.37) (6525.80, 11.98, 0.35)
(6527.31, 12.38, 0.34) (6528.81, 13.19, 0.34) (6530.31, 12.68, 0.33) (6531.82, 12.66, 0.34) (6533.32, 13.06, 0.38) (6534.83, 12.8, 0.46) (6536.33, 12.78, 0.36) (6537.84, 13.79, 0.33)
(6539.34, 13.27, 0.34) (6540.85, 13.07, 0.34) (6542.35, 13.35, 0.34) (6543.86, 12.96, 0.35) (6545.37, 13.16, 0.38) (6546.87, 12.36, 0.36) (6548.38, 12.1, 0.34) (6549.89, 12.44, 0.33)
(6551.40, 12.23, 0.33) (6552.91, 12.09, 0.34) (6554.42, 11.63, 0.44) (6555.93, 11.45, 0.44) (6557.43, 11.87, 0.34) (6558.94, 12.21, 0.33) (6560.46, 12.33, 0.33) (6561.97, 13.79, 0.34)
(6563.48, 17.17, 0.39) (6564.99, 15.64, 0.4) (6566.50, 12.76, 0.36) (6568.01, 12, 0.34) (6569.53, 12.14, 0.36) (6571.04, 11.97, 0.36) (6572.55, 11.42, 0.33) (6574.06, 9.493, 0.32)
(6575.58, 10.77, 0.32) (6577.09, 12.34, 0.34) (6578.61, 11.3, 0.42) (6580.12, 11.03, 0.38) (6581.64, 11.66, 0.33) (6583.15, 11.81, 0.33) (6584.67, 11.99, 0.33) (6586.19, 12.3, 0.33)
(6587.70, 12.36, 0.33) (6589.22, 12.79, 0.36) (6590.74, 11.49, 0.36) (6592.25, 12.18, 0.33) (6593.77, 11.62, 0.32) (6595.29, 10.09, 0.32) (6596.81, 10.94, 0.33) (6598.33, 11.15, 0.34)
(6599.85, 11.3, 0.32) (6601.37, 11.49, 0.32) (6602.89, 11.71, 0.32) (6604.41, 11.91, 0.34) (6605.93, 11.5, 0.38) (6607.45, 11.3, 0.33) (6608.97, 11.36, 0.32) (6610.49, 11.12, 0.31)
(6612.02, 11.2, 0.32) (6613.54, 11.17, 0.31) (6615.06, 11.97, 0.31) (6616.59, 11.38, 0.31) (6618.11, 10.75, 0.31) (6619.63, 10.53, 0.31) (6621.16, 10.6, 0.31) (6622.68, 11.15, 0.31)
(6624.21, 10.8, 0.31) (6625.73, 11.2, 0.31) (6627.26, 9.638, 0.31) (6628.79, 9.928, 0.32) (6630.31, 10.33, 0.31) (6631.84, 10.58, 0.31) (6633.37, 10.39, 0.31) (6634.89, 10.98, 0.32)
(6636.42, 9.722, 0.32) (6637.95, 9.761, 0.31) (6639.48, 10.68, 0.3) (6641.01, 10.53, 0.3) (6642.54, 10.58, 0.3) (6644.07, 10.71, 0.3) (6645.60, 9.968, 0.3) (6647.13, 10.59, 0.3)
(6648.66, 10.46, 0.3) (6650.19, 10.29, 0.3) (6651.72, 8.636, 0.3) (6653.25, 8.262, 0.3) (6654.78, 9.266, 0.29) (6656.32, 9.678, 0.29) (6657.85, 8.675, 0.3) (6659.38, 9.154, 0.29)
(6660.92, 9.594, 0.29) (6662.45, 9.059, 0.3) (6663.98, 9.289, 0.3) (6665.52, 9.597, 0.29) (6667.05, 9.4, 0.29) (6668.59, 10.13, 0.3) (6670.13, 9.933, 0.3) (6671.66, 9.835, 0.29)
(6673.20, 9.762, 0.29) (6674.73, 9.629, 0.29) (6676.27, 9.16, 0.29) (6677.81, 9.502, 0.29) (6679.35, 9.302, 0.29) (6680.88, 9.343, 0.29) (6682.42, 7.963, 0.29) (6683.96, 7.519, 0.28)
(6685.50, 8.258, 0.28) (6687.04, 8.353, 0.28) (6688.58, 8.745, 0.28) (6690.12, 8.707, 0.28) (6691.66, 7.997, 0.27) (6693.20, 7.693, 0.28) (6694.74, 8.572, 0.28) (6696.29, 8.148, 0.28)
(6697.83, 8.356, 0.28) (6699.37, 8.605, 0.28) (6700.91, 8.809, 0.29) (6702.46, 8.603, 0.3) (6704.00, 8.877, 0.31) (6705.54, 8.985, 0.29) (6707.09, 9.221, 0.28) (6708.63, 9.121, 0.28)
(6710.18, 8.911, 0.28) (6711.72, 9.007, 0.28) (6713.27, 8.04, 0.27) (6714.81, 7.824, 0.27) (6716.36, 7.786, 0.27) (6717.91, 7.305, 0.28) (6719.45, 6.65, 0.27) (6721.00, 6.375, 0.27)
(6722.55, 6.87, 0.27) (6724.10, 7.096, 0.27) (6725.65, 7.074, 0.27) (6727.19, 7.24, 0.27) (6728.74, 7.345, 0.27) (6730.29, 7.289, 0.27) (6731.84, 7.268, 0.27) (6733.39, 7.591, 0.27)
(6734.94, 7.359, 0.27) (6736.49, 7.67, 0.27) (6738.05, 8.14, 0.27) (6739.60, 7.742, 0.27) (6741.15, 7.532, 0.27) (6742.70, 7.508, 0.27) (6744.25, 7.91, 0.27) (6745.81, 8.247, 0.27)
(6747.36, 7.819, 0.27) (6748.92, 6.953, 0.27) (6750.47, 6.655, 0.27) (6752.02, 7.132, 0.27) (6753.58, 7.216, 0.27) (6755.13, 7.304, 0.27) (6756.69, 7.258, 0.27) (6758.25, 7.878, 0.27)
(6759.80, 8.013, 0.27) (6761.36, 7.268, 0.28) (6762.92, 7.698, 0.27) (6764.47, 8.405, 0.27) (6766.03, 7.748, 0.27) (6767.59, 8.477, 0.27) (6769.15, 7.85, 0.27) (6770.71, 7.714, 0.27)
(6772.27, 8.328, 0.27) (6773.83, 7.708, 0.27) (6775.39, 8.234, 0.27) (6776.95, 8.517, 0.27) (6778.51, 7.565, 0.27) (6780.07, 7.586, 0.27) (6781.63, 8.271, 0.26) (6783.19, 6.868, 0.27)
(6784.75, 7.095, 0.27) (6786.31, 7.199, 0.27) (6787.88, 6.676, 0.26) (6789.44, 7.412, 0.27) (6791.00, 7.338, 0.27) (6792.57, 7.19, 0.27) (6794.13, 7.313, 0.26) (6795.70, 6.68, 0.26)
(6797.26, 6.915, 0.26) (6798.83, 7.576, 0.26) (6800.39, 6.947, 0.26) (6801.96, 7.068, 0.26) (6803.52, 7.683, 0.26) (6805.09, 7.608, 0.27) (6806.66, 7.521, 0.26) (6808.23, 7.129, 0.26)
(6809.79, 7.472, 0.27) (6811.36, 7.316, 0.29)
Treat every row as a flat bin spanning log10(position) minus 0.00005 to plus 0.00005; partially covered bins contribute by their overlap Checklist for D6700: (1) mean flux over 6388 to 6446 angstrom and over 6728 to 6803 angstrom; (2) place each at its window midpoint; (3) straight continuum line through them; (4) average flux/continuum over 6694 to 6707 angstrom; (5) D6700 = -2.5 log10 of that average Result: -0.11 mag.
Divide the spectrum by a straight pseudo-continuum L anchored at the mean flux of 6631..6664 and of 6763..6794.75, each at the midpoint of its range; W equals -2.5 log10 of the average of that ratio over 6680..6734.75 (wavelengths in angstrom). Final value 0.11 mag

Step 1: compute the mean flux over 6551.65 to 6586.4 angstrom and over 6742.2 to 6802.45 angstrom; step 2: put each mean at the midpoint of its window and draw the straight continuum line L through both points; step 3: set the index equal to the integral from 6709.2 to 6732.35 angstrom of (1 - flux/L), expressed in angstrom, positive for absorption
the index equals 3.28 angstrom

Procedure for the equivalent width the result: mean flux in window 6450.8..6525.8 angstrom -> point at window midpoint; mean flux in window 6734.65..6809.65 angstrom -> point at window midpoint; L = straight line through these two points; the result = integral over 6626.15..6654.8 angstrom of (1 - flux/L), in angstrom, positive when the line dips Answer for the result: -2.9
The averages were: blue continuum 11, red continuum 7.54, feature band 10.1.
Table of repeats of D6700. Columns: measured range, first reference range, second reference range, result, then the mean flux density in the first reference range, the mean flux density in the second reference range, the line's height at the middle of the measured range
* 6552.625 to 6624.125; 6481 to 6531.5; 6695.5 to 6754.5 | -0.17 mag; 11.4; 7.79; 10.1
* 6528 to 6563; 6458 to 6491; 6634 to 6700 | -0.23 mag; 10.8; 9.31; 10.3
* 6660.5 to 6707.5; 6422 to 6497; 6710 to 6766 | -0.11 mag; 10.3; 7.53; 8.06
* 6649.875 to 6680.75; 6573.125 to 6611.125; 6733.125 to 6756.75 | 0.02 mag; 11.5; 7.51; 9.58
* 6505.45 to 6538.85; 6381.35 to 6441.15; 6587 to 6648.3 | -0.23 mag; 8.77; 11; 9.96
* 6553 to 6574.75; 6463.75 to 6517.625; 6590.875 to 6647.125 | -0.15 mag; 11.1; 10.9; 11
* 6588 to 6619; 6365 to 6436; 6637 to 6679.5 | -0.21 mag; 8.56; 9.7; 9.46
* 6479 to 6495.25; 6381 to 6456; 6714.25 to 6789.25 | -0.23 mag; 9.04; 7.52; 8.73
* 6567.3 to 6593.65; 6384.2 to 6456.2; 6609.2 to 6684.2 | -0.20 mag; 9.15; 10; 9.77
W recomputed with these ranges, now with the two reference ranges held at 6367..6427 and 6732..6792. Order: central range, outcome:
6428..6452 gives -0.163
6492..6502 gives -0.242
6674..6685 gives -0.142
